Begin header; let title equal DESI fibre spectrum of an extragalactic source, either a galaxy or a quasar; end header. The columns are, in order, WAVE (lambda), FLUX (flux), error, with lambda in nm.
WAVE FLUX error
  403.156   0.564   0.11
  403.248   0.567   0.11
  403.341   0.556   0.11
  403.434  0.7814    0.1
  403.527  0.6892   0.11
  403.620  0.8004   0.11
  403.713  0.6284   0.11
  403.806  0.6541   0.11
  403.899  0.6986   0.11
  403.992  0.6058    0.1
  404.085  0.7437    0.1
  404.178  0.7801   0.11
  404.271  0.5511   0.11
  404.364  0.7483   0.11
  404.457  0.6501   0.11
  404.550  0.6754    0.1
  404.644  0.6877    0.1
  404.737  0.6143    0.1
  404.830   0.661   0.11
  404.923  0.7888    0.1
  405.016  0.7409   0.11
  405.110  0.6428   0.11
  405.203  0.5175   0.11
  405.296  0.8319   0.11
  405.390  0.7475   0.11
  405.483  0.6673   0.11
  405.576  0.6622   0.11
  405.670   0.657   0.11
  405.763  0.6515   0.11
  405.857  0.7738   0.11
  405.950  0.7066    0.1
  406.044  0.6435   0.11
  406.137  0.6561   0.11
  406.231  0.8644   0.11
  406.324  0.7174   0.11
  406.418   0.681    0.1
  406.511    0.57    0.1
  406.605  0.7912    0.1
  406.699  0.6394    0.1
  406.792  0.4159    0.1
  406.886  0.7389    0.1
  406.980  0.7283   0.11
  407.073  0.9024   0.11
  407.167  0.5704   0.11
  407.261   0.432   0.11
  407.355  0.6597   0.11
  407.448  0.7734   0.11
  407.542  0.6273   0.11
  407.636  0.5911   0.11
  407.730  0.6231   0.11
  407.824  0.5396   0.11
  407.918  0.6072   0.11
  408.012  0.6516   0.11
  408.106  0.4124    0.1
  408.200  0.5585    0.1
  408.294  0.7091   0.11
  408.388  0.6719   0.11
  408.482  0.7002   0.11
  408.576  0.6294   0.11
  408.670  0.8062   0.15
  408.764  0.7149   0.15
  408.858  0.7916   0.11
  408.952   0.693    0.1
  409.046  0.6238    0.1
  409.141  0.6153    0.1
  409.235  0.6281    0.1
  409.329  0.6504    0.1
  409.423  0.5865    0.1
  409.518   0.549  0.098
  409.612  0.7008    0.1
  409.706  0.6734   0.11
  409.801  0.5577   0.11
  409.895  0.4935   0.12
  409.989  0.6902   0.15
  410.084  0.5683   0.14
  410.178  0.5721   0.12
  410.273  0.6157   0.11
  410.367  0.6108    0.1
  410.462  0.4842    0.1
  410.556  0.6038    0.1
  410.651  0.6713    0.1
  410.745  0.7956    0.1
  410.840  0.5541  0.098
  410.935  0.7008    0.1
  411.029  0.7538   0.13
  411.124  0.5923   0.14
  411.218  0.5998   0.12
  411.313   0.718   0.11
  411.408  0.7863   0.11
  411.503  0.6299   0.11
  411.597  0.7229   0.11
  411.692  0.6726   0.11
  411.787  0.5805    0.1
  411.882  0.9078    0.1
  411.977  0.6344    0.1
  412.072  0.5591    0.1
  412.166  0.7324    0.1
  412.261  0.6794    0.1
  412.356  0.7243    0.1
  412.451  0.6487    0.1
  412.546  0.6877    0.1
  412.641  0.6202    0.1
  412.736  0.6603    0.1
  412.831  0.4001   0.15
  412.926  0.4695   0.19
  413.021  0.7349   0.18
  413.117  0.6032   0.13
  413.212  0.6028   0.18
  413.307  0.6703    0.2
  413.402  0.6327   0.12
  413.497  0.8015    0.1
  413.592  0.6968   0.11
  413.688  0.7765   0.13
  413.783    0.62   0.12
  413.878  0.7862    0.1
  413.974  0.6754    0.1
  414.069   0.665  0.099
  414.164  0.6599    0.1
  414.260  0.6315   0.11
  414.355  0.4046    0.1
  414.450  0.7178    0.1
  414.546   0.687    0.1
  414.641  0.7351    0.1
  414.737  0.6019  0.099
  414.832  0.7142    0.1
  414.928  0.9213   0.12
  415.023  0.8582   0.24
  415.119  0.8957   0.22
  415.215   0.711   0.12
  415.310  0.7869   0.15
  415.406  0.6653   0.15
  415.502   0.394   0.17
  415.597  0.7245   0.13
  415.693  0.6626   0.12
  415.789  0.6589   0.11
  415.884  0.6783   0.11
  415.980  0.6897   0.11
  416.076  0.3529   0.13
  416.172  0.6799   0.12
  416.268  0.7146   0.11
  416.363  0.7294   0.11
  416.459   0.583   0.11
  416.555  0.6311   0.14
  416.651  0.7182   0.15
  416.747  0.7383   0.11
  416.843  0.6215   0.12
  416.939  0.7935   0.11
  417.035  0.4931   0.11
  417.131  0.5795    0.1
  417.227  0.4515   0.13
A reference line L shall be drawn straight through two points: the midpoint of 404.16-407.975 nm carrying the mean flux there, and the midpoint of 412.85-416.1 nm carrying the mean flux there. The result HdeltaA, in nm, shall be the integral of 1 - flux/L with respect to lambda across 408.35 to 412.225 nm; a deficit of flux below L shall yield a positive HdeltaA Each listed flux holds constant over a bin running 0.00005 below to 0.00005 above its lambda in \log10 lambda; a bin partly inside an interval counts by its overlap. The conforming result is 0.10 nm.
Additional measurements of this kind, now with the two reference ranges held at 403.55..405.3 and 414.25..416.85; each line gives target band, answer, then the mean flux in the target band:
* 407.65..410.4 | 0.207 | 0.629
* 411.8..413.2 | 0.070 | 0.644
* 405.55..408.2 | 0.115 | 0.651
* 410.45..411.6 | 0.022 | 0.666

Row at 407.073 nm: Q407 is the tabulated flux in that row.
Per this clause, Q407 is 0.9024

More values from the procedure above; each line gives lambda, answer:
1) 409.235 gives 0.6281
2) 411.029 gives 0.7538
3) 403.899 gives 0.6986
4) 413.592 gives 0.6968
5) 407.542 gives 0.6273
